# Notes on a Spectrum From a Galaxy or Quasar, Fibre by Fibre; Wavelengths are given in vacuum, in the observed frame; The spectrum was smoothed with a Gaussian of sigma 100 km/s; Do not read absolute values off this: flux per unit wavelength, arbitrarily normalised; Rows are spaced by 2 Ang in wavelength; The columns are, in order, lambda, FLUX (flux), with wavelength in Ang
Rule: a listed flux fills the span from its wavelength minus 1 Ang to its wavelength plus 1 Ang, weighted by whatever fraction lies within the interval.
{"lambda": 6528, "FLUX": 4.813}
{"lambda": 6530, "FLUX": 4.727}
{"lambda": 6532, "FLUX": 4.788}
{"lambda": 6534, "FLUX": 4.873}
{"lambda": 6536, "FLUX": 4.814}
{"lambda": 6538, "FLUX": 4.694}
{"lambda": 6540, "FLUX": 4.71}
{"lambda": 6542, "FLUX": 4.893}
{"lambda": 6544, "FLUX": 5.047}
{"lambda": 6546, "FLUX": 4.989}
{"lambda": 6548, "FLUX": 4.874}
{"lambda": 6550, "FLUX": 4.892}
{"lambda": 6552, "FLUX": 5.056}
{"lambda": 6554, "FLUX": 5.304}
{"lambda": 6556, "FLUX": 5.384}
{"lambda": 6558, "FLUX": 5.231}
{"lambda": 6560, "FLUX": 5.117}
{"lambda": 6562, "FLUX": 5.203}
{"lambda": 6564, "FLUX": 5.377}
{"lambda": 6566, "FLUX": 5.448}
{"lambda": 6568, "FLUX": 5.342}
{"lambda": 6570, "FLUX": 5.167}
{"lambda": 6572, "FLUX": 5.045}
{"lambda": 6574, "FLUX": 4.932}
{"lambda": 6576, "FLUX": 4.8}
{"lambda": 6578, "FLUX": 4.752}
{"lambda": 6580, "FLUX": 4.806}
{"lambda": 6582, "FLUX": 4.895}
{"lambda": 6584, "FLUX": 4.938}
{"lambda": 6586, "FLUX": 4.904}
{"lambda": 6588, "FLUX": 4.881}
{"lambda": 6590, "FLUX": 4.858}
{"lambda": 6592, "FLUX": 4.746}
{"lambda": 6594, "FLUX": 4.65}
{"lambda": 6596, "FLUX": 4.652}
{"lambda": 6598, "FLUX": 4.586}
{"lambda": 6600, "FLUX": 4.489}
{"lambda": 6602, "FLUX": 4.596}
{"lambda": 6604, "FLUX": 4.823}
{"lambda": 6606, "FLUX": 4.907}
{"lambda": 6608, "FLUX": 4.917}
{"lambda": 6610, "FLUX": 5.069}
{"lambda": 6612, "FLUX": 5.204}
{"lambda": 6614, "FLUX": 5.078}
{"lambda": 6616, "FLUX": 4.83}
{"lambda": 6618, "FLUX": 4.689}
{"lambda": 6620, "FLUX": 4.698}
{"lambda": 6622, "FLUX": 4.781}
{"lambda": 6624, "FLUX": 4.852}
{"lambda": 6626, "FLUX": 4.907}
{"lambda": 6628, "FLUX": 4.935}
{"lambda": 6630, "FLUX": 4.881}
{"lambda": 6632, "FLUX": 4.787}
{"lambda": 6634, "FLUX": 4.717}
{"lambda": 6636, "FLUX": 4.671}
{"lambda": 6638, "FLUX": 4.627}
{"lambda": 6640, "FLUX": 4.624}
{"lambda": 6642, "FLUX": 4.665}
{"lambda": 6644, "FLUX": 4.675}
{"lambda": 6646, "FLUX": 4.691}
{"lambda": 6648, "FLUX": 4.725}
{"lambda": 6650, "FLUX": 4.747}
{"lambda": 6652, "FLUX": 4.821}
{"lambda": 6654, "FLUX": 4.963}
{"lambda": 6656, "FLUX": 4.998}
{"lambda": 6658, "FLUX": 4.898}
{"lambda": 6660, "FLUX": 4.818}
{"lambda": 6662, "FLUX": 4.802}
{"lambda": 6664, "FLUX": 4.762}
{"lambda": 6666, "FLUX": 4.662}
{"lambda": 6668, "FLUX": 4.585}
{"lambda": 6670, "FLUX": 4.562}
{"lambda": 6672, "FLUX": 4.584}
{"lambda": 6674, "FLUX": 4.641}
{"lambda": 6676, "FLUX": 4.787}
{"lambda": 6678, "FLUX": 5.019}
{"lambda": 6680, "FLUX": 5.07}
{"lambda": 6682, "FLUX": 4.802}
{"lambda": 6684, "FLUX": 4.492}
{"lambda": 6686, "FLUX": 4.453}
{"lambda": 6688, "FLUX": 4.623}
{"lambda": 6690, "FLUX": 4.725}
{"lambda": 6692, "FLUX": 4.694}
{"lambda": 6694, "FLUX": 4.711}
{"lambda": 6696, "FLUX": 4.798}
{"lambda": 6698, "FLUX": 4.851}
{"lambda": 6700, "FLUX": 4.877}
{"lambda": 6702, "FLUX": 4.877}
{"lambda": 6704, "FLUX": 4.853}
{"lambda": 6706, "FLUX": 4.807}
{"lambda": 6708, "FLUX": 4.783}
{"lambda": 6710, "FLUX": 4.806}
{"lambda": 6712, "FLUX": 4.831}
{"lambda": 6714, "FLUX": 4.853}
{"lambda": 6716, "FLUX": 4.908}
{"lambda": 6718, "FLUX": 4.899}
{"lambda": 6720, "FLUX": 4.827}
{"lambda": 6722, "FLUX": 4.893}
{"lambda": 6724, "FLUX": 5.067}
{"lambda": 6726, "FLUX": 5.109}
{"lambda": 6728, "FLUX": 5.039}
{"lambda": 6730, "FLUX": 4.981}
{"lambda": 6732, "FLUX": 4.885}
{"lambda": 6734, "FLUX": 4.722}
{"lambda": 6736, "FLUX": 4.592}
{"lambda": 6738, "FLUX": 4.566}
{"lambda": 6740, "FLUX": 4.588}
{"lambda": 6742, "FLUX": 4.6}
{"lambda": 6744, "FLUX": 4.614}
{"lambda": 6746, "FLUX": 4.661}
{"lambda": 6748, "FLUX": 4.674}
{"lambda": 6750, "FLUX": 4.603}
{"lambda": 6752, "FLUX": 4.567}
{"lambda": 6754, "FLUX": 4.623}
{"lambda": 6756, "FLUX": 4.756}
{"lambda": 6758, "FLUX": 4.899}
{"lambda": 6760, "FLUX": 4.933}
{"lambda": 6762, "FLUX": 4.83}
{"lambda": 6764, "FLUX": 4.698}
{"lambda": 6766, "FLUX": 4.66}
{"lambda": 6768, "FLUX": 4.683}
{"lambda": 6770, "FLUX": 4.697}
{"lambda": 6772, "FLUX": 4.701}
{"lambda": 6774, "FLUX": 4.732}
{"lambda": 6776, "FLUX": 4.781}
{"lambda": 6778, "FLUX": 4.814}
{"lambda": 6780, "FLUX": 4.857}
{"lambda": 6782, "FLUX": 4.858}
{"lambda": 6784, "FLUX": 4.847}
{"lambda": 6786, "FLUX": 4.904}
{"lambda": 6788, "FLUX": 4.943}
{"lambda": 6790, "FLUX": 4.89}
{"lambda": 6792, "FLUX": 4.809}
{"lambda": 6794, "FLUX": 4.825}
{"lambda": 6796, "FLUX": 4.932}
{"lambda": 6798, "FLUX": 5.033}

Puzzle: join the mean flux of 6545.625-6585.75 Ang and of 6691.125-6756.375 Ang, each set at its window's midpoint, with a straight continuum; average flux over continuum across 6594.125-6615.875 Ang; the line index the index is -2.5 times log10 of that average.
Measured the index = 0.04 mag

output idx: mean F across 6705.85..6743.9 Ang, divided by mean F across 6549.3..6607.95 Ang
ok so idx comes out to 1.0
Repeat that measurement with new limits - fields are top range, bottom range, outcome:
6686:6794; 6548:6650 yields 0.98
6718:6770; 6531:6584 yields 0.95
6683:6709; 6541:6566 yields 0.92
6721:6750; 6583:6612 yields 1.00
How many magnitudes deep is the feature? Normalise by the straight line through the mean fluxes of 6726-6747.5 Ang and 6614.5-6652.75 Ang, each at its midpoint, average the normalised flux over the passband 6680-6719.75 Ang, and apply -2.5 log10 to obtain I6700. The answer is -0.01 mag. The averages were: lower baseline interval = 4.76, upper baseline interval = 4.74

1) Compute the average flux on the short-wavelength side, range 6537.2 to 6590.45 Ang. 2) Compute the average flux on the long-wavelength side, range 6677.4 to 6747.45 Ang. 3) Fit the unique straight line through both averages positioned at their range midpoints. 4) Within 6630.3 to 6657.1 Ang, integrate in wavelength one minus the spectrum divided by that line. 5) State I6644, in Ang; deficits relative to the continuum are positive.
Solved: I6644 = 0.8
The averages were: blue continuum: 5.02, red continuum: 4.79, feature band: 4.75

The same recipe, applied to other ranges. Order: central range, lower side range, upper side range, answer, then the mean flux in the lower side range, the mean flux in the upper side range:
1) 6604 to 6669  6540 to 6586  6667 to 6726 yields 1.3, 5.06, 4.79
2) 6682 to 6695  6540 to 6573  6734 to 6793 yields 0.7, 5.13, 4.74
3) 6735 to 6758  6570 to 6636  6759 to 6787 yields 0.8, 4.83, 4.79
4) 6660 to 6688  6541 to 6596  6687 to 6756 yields 0.8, 5.01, 4.78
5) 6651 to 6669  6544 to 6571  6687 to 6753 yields 0.4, 5.18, 4.78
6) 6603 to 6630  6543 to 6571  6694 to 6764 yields 0.8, 5.17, 4.8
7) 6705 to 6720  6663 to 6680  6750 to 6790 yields -0.3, 4.72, 4.78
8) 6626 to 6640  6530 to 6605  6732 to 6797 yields 0.3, 4.93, 4.75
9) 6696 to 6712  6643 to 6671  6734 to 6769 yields -0.4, 4.76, 4.68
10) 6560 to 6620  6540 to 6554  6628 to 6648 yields -0.8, 4.97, 4.72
